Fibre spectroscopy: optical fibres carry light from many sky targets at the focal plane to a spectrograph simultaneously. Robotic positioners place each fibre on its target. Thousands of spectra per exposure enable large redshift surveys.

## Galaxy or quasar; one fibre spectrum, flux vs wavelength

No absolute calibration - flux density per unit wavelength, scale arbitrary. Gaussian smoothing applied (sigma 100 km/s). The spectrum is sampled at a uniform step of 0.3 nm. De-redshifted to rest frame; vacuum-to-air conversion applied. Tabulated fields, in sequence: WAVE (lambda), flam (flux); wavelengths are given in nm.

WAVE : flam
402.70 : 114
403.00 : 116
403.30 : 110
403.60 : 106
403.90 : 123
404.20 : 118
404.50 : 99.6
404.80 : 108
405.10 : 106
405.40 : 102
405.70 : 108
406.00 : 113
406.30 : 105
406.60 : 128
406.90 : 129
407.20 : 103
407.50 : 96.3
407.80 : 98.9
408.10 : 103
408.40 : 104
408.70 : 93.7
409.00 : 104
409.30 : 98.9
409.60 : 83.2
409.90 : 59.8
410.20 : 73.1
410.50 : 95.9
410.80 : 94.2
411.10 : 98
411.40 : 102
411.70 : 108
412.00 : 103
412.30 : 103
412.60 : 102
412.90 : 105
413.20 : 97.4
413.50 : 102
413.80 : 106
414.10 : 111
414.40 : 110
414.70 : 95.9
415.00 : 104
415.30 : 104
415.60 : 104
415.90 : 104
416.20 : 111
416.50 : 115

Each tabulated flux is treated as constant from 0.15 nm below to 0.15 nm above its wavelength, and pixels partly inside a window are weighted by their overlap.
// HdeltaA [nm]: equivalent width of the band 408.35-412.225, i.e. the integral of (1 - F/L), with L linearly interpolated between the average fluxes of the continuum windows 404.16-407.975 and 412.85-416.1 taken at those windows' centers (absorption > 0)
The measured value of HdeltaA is 0.461 nm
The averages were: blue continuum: 109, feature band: 93.6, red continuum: 104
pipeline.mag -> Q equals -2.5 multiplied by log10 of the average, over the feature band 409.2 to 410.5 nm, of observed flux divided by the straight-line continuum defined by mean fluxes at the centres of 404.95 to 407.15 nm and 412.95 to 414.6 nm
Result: 0.33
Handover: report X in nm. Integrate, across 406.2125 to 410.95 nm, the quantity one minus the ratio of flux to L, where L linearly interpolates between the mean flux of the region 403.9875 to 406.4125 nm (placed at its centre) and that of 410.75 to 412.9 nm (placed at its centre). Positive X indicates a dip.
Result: 0.32 nm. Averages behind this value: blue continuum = 108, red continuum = 102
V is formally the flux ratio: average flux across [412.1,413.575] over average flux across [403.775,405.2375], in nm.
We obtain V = 0.9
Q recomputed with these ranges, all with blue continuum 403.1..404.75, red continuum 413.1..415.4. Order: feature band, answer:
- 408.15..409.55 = 0.09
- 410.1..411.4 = 0.15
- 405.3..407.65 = -0.01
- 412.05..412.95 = 0.02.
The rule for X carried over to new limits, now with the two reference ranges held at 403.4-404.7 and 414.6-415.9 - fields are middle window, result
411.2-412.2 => 0.01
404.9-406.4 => 0.04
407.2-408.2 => 0.08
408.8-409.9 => 0.17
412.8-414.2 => 0.00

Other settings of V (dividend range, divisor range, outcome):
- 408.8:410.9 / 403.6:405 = 0.78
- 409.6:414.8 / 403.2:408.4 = 0.89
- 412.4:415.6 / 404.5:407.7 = 0.95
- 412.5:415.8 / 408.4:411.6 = 1.14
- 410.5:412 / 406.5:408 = 0.91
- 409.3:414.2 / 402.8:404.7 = 0.86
